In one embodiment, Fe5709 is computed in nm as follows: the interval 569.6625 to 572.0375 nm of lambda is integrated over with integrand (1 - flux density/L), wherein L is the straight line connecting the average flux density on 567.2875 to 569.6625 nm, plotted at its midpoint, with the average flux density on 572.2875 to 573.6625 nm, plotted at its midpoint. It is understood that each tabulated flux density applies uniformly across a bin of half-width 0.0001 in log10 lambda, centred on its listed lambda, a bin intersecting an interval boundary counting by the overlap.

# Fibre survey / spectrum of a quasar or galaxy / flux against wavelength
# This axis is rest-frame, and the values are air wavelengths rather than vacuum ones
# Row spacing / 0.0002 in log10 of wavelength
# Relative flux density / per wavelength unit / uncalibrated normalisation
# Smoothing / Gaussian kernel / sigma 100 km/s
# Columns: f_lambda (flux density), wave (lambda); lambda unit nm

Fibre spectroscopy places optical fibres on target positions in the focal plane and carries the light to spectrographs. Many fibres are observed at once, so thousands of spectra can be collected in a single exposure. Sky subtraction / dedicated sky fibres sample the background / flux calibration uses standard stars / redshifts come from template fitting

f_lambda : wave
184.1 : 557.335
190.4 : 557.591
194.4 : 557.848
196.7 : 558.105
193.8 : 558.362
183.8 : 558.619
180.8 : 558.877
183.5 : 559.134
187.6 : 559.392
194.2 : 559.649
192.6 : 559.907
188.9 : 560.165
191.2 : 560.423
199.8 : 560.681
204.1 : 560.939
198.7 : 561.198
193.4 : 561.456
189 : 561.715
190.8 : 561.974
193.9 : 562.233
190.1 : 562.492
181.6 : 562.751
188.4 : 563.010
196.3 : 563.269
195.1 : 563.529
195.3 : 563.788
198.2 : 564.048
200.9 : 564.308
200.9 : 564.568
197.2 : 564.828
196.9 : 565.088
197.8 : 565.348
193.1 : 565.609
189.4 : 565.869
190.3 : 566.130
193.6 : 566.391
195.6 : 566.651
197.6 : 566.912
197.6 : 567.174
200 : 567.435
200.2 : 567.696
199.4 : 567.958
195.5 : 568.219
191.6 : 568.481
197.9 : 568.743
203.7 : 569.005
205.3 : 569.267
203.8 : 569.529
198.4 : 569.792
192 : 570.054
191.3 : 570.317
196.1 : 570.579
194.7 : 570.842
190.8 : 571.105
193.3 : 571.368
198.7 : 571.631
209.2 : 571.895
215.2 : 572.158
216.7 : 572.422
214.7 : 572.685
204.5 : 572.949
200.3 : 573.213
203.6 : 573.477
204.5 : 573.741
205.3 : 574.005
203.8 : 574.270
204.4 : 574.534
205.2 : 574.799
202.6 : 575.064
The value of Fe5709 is 0.09 nm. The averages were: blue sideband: 200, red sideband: 208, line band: 196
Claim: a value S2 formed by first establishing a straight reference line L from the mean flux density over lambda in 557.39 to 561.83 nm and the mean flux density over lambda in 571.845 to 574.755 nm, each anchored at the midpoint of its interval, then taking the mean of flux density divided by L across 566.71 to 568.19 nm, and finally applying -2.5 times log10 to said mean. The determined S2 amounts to 0.01 mag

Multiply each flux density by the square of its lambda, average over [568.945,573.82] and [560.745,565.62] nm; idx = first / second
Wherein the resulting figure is 1.07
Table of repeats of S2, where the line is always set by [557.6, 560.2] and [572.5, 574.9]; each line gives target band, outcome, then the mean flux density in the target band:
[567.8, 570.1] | 0.008 mag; 199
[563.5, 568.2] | 0.002 mag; 197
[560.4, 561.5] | -0.036 mag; 198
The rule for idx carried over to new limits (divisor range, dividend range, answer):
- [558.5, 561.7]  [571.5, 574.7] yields 1.13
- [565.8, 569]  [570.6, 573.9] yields 1.06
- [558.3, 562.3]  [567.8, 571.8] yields 1.06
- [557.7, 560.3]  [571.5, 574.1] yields 1.15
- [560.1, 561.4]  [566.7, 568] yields 1.03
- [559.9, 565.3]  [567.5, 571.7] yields 1.04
